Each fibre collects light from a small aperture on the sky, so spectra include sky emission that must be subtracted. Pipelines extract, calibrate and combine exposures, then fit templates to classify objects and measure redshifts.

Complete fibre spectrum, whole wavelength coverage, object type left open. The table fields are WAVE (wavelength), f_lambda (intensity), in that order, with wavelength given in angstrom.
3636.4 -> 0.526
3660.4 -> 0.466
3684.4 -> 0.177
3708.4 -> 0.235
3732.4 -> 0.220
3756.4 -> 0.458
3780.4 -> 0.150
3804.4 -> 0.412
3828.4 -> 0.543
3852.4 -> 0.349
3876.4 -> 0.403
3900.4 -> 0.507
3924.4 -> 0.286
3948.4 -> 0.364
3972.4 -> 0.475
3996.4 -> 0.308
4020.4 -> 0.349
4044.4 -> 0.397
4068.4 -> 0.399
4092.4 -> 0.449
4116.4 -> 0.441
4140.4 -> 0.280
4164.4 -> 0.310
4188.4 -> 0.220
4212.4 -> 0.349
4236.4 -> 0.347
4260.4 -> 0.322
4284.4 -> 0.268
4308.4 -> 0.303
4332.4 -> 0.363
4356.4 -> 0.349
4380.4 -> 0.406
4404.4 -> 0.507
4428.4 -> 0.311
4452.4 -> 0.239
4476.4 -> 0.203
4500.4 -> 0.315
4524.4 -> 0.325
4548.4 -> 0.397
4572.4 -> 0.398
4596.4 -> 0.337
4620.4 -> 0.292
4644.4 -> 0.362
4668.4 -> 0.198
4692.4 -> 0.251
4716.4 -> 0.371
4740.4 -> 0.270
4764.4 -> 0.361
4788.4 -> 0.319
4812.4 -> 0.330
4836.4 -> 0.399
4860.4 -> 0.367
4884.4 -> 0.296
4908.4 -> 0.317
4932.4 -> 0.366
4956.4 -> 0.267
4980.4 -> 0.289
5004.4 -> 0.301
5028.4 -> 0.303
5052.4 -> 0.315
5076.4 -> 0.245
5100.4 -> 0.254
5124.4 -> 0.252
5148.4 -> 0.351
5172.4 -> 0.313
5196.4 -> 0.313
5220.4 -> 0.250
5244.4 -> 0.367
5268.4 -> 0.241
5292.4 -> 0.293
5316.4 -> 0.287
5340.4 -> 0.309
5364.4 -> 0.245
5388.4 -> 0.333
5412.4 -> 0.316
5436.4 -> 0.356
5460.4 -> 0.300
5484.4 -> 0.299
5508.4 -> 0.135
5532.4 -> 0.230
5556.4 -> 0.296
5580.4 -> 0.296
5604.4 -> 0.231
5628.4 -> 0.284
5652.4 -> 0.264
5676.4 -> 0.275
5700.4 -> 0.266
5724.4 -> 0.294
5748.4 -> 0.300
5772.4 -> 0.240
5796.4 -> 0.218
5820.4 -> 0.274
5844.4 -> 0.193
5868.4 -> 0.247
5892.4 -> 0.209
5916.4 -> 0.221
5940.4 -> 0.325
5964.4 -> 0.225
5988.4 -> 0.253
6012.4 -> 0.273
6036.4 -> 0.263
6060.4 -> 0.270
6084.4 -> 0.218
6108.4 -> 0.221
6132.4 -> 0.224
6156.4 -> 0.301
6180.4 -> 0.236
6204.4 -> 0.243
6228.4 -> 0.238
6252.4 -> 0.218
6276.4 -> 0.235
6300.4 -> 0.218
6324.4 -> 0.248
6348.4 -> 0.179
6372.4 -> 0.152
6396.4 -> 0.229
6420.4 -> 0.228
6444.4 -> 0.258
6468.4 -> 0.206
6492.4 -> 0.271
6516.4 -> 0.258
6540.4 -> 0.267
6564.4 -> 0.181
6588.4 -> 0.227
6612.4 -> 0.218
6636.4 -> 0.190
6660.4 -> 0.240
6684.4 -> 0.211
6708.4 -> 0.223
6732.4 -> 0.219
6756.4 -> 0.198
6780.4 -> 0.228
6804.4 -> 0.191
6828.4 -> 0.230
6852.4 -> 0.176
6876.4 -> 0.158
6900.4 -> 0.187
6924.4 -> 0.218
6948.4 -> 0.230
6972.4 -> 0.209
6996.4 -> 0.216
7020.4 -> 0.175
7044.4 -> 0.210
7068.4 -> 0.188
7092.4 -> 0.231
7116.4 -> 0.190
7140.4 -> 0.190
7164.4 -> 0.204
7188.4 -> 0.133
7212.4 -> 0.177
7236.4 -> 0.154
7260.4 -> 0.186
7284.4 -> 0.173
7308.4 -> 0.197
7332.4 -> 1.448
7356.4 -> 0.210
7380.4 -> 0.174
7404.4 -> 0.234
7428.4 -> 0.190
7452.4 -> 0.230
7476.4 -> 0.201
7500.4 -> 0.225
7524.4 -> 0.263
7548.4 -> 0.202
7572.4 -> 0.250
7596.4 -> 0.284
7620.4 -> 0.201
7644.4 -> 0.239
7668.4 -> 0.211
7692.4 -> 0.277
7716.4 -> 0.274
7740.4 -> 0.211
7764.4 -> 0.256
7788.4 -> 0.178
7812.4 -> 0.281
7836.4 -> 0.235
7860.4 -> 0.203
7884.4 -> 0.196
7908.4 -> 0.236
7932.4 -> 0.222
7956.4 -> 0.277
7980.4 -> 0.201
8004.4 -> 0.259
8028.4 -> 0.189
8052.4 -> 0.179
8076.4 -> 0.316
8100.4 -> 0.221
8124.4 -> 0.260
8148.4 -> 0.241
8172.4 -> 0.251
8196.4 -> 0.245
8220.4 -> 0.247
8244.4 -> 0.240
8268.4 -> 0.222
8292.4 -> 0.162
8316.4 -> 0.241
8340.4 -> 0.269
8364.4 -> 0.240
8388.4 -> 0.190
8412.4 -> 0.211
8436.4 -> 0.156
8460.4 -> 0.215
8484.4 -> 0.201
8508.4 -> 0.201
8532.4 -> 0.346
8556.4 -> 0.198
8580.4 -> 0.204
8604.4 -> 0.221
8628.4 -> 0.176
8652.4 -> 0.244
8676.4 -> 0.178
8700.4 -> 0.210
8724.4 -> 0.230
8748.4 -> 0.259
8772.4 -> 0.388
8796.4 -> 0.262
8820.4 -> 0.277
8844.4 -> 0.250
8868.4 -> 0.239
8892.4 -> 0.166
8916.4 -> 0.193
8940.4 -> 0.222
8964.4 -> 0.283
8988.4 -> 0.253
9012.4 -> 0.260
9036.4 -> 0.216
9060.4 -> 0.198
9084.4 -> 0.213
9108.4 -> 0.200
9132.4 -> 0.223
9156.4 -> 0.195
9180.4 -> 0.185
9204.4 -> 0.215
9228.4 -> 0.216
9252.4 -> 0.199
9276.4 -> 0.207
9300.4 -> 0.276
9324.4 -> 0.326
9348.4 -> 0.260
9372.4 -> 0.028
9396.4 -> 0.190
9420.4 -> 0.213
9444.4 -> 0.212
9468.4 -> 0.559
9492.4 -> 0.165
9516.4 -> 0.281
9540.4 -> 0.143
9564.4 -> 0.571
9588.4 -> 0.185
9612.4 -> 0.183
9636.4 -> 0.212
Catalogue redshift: 0.97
